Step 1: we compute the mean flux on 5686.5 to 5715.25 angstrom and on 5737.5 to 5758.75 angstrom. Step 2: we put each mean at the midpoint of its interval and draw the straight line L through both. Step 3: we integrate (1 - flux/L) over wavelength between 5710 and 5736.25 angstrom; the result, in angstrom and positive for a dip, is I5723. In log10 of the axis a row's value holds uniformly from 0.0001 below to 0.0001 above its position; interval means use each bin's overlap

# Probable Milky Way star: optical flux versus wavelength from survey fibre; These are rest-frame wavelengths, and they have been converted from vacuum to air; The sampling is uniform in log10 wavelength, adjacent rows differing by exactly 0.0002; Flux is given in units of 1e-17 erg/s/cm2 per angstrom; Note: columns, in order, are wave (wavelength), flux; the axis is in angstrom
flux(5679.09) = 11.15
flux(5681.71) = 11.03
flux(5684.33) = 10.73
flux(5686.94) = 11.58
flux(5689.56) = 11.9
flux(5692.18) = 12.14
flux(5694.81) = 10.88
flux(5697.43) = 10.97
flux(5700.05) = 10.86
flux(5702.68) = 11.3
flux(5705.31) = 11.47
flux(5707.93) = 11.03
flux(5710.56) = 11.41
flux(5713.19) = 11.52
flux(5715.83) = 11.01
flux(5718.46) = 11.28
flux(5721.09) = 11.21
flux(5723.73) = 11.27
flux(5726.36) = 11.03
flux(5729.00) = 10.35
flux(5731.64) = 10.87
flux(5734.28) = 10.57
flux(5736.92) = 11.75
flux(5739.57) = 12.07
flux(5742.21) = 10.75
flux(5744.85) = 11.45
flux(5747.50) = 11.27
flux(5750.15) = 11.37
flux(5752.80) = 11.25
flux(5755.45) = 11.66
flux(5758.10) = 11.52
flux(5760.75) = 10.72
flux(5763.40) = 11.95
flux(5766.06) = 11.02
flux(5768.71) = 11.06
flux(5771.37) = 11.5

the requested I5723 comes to 0.8 angstrom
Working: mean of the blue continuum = 11.3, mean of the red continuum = 11.4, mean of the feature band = 11.1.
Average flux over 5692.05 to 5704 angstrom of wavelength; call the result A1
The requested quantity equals 11.1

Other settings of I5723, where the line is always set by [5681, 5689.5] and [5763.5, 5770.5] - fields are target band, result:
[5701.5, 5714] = -0.11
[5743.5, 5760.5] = -0.22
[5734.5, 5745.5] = -0.18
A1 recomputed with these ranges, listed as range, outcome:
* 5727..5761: 11.2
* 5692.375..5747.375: 11.2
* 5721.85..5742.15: 11.1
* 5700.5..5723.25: 11.3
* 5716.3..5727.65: 11.2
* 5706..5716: 11.3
